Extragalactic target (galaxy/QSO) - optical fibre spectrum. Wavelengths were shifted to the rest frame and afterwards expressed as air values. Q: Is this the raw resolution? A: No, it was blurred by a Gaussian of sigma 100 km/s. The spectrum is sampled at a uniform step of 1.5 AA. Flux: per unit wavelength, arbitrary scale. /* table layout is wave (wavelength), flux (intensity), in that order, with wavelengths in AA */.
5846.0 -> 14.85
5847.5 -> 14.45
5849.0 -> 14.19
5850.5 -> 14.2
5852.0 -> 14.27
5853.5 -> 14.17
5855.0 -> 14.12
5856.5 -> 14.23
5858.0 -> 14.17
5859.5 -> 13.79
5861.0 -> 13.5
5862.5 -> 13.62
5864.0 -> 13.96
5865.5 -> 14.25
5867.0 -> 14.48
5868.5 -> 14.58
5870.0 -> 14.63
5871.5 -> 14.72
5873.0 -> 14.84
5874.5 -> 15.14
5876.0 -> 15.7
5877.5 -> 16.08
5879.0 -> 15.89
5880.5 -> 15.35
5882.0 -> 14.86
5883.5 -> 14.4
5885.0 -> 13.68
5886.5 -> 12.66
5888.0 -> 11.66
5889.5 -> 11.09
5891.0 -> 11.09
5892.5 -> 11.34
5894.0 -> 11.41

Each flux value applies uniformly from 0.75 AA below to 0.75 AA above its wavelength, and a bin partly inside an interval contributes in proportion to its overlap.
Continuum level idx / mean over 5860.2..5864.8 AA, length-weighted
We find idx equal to 13.7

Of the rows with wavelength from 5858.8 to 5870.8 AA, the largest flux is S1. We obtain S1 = 14.63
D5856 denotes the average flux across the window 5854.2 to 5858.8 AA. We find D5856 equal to 14.2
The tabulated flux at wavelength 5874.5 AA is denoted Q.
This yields 15.14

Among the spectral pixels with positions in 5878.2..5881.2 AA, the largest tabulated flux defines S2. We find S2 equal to 15.89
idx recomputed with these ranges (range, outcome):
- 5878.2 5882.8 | 15.4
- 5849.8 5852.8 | 14.2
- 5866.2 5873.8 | 14.7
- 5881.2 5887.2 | 13.9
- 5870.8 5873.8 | 14.8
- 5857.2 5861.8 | 13.8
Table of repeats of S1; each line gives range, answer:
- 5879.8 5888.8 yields 15.35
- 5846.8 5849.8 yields 14.45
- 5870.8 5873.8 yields 14.84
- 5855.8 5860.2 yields 14.23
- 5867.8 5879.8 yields 16.08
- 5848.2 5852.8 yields 14.27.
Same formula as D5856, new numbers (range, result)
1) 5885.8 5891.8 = 11.6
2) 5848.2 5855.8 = 14.2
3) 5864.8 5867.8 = 14.4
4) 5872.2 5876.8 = 15.2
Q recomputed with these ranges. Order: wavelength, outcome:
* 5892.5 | 11.34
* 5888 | 11.66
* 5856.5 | 14.23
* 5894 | 11.41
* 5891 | 11.09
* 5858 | 14.17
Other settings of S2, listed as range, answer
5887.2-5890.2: 11.66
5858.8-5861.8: 13.79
